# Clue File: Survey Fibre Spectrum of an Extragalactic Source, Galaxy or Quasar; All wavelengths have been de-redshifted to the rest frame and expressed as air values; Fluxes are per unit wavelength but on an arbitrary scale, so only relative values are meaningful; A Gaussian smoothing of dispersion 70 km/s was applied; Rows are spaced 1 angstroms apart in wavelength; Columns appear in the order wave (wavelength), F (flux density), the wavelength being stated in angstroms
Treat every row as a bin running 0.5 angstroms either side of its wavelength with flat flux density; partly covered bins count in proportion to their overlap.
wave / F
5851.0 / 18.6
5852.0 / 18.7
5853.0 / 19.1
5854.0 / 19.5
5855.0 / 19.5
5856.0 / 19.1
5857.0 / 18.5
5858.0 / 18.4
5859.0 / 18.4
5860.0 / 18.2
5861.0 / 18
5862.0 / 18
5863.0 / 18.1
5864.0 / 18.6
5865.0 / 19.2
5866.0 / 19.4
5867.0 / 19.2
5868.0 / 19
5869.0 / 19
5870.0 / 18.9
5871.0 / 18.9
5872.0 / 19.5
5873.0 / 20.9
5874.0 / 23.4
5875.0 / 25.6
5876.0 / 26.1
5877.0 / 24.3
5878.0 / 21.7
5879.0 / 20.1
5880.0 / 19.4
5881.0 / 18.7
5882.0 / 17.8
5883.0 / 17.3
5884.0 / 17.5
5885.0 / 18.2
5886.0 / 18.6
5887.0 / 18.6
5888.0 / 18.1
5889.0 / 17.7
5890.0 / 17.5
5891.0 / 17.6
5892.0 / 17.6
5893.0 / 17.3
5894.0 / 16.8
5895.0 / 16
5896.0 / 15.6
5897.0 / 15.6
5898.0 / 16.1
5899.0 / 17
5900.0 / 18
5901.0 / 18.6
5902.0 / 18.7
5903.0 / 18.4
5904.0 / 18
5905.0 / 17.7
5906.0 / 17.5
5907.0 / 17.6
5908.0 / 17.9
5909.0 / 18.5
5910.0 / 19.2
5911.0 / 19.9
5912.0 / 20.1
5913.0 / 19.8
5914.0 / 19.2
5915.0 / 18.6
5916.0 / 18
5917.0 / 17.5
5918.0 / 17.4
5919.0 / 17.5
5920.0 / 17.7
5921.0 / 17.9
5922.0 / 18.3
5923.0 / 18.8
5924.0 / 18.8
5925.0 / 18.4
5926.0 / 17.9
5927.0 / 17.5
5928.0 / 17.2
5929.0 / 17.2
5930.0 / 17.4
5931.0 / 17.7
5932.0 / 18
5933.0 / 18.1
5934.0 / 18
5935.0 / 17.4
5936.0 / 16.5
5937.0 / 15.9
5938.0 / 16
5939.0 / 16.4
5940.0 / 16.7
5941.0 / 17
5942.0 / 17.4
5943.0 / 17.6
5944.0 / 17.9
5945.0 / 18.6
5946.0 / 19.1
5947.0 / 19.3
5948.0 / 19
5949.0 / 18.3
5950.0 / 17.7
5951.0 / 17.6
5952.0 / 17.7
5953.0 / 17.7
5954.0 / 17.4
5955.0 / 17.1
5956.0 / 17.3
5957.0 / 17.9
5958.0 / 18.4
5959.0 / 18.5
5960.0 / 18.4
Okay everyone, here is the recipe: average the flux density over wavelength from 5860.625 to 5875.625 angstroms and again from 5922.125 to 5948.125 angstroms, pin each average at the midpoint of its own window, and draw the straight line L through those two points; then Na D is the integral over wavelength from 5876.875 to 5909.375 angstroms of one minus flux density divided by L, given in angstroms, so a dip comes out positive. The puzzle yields 1.73 angstroms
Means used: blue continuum 19.8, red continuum 17.7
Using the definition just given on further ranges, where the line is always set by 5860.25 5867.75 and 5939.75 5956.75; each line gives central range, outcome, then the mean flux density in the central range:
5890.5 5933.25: 0.8 angstroms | 17.9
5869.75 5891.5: -1.6 angstroms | 19.8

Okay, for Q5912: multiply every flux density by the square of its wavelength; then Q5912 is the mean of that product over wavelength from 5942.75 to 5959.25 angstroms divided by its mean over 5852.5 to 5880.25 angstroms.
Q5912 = 0.93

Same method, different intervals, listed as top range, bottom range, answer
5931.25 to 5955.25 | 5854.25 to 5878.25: 0.90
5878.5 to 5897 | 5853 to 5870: 0.95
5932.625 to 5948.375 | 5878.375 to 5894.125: 0.99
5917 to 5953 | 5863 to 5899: 0.95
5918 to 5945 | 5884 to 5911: 1.00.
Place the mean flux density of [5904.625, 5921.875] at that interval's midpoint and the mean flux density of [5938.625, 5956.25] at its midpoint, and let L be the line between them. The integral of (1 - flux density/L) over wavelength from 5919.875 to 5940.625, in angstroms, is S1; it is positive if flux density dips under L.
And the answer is 0.7 angstroms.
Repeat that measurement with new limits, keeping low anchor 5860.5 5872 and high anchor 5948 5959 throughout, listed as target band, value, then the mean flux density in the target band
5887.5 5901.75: 1.03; 17.1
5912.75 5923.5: 0.00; 18.2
